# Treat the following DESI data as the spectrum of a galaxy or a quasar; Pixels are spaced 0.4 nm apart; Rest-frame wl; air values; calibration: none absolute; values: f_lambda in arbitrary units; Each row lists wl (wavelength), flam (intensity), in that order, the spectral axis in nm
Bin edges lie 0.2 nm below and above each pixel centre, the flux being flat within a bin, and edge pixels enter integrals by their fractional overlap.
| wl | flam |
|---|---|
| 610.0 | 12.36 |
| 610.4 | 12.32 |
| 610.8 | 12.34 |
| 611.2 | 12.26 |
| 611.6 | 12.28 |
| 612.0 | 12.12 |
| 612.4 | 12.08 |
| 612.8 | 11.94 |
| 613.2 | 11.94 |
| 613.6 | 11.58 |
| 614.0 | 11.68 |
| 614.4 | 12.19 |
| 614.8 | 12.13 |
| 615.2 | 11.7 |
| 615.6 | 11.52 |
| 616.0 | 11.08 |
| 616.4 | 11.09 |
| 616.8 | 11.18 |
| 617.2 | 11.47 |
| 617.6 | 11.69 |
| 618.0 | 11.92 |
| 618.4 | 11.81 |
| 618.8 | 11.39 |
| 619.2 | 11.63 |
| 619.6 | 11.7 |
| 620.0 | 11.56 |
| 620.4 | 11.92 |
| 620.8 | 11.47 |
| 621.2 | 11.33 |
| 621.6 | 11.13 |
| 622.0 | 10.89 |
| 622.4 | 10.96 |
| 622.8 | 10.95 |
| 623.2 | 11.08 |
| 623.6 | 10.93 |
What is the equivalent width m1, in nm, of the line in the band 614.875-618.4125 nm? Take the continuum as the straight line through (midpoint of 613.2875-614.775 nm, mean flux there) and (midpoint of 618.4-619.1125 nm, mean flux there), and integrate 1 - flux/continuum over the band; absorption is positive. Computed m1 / 0.06 nm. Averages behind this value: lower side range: 11.9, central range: 11.5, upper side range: 11.5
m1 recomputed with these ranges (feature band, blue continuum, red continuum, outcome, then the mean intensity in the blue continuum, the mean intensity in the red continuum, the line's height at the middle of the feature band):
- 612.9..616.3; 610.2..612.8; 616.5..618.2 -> 0.04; 12.2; 11.5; 11.9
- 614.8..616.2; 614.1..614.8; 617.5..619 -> 0.05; 12.1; 11.7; 12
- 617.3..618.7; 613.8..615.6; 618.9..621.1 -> 0.00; 11.9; 11.6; 11.7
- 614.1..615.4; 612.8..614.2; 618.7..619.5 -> -0.03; 11.8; 11.5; 11.7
